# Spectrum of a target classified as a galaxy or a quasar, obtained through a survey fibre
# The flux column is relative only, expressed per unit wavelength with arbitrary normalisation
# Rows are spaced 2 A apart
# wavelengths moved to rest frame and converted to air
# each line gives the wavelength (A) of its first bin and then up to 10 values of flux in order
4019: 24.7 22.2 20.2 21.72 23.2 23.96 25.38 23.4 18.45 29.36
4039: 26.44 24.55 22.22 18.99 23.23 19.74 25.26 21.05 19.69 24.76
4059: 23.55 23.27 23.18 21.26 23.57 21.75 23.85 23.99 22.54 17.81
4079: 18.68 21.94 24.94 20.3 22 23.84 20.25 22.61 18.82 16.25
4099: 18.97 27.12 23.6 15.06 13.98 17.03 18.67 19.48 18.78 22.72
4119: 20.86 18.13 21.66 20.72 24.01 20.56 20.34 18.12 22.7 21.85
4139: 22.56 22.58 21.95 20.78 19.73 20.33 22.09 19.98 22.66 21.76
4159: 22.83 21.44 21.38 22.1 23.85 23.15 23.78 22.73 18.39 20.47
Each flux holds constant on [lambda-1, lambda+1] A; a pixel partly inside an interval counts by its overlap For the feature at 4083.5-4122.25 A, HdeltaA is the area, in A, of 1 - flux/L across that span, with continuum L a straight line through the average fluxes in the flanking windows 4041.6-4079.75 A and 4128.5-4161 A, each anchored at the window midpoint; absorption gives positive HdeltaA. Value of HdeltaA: 3.0 A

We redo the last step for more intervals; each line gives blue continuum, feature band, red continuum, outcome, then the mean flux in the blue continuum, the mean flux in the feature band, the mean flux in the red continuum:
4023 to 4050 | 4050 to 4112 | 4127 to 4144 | 3.0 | 23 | 21.3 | 21.5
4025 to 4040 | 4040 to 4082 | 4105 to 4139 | 1.2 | 24.1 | 22.1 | 19.9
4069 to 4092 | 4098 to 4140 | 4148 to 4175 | 3.0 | 21.8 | 20.3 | 22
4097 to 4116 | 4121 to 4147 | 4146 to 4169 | -1.0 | 19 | 21.3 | 21.7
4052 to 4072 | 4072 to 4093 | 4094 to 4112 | -1.0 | 22.6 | 21.7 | 18.8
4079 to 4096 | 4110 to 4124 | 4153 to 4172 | 1.2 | 21.7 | 20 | 22.4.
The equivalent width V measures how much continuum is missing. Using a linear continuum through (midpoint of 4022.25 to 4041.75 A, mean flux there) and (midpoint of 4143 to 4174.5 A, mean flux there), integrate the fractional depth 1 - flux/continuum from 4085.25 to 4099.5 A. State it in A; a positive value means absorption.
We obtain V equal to 1.5 A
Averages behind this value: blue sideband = 23.7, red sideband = 21.9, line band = 20.4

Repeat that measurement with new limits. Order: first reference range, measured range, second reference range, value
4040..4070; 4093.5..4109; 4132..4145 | 2.0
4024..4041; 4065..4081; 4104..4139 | 0.3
